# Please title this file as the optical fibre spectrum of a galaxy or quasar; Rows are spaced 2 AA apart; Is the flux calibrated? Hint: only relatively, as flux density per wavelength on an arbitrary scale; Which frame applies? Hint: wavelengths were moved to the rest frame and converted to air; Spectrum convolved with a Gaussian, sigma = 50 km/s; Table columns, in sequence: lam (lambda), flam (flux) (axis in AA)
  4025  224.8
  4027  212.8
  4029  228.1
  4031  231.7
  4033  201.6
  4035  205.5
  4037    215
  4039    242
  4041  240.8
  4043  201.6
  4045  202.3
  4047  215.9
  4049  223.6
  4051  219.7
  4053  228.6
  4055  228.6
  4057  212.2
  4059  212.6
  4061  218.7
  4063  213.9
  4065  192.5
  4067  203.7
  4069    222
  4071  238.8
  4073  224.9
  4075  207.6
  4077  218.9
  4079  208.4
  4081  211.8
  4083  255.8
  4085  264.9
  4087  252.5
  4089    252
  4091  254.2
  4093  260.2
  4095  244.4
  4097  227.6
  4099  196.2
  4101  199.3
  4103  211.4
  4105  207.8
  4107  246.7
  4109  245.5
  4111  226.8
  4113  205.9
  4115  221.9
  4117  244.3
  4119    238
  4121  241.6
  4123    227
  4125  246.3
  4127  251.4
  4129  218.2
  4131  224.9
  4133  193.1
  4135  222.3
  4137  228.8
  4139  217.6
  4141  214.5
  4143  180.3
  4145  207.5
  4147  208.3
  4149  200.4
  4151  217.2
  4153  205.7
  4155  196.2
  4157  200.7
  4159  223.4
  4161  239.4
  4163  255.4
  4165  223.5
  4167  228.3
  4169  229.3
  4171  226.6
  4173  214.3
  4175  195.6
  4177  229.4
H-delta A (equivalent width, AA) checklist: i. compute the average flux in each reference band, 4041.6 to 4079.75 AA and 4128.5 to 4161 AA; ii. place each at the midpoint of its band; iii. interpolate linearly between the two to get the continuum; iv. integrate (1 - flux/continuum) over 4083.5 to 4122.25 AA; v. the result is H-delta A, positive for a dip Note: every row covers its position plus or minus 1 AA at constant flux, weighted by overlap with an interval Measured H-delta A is -3.8 AA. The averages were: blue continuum 216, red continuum 211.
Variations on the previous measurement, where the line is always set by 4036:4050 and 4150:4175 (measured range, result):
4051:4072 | 0.3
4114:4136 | -0.9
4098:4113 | 0.1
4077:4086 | -0.5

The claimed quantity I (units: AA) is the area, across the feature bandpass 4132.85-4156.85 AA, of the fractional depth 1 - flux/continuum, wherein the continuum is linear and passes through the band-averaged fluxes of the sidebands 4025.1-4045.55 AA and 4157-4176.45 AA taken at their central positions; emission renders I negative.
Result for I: 1.7 AA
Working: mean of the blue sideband 219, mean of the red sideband 225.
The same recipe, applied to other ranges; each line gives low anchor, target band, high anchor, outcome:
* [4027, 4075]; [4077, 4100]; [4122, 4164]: -2.11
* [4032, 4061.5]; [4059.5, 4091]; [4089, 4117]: -0.45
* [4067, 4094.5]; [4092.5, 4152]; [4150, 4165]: 1.27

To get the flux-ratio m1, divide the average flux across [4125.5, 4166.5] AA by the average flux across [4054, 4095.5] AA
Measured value 0.95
